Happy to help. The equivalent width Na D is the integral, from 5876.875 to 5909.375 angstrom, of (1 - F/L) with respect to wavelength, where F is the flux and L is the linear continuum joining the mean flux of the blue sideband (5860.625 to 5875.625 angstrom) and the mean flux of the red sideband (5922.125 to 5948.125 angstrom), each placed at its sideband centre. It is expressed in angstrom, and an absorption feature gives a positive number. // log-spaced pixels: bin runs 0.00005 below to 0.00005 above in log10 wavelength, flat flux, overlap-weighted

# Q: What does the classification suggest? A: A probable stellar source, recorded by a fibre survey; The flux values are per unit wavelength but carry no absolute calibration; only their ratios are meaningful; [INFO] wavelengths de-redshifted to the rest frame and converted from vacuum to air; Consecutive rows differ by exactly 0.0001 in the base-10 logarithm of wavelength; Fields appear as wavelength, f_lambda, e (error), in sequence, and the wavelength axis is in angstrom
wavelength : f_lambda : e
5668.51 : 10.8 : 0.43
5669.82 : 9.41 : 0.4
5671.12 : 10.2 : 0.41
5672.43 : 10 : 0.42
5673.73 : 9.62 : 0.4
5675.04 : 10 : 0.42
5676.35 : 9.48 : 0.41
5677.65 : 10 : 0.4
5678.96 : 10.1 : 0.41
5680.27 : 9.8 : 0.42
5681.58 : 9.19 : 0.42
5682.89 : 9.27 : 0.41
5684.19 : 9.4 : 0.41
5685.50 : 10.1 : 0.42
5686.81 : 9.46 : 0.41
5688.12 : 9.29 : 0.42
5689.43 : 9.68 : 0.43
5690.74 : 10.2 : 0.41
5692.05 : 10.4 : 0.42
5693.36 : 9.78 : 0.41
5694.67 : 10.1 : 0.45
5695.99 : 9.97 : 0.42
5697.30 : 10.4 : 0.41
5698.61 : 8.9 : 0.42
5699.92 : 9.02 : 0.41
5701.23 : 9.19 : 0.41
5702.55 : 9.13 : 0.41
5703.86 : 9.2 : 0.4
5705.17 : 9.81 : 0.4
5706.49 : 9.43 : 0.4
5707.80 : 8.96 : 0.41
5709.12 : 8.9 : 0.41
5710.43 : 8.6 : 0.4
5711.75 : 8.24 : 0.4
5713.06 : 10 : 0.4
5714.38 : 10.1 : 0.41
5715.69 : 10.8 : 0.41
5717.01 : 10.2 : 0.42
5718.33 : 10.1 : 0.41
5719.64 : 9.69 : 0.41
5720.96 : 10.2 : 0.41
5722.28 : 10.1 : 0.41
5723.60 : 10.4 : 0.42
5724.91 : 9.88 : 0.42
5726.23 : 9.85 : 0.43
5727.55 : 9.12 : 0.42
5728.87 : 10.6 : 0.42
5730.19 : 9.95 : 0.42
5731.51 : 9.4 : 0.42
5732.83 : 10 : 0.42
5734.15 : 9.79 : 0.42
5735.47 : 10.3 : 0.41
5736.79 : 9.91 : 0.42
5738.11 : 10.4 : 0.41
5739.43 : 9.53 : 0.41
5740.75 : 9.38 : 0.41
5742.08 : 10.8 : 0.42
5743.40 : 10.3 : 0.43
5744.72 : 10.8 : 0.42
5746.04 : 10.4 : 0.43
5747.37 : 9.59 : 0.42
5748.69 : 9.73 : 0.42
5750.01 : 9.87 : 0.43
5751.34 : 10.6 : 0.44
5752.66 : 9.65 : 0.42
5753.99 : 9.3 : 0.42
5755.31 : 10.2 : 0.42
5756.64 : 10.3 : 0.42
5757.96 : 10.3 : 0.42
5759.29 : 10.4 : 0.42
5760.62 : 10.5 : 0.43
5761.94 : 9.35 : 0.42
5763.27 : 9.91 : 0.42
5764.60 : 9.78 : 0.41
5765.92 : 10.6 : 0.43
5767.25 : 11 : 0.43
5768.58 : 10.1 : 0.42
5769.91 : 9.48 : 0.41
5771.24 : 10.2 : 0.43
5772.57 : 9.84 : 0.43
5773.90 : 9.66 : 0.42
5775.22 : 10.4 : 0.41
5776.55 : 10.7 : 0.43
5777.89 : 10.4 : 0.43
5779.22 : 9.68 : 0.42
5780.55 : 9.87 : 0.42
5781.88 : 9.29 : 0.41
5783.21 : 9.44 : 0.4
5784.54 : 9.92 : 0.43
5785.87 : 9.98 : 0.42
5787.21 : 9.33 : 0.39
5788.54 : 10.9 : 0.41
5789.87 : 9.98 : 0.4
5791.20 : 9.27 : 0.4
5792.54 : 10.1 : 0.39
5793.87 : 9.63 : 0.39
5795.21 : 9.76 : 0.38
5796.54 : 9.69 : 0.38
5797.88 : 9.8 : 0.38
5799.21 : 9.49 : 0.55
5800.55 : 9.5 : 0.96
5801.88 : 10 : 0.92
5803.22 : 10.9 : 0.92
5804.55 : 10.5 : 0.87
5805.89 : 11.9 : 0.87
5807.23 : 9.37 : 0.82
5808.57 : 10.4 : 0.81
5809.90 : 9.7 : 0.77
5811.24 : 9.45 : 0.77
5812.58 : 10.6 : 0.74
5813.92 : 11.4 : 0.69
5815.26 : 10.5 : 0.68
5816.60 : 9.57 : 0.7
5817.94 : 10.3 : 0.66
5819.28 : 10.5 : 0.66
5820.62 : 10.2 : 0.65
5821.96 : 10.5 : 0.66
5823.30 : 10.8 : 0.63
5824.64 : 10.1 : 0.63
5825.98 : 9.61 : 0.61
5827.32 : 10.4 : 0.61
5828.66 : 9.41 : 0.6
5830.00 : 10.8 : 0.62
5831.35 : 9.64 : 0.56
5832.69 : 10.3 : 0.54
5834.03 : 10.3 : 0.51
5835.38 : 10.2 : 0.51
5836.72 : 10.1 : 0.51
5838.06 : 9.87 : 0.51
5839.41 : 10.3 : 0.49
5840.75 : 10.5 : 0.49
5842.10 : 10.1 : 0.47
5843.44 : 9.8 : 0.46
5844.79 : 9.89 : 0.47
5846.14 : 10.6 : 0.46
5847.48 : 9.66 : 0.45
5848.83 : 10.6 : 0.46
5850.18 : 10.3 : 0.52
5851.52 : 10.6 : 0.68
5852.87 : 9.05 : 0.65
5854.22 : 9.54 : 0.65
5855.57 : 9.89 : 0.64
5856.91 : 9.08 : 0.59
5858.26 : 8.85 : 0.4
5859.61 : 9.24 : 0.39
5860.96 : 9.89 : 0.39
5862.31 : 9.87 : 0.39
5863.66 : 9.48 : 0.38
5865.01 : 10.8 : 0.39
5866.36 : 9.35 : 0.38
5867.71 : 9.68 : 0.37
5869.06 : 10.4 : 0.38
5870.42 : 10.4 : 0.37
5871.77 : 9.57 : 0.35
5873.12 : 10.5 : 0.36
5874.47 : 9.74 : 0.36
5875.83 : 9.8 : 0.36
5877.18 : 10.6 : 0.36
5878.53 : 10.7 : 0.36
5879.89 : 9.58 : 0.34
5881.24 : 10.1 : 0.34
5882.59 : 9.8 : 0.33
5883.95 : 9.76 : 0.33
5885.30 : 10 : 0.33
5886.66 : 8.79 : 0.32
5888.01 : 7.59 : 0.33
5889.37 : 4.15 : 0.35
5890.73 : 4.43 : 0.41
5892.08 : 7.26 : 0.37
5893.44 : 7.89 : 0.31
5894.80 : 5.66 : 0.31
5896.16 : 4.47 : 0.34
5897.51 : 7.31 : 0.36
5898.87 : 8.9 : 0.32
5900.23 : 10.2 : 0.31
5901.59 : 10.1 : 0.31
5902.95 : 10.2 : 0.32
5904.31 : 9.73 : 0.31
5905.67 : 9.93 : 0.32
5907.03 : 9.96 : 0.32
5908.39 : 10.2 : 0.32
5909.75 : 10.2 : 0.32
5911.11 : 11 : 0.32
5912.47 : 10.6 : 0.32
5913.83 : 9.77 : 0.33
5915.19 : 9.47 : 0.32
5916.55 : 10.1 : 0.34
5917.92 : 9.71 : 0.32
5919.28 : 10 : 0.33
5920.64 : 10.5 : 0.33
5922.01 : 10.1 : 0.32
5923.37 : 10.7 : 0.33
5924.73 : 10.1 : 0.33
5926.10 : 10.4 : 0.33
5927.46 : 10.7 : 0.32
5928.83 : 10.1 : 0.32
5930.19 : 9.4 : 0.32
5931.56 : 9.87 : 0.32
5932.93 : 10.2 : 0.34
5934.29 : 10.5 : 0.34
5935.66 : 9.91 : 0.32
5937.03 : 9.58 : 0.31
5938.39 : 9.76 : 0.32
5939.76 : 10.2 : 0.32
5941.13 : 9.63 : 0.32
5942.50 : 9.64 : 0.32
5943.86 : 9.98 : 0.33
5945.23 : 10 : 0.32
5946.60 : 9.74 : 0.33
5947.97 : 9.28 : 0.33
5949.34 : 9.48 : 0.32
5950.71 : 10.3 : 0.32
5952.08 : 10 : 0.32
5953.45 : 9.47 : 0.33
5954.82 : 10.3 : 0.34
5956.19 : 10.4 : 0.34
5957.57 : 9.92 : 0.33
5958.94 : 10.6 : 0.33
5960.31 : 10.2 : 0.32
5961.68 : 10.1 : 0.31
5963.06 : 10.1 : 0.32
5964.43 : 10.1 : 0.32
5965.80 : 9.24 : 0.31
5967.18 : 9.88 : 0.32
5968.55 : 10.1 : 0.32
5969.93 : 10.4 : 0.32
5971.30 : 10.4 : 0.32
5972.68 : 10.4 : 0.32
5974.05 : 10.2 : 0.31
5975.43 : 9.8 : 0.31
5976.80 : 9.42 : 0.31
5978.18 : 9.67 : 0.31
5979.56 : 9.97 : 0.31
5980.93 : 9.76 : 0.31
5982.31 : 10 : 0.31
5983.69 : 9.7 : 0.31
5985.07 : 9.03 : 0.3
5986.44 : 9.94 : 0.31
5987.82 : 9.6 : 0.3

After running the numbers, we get 4.4 angstrom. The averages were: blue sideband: 9.96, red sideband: 10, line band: 8.63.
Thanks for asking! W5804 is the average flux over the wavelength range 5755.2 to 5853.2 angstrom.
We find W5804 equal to 10.1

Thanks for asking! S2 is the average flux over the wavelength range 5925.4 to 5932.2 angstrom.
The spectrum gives 10.1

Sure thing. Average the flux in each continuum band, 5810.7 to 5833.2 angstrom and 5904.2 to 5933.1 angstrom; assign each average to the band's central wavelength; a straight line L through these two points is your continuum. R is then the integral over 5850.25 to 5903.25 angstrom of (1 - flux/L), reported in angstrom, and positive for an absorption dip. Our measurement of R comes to 5.8 angstrom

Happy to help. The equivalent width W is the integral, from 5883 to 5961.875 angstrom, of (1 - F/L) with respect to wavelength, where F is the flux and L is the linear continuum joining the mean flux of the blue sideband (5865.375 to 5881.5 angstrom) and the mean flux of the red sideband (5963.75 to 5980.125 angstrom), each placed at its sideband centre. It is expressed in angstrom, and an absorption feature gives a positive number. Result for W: 4.3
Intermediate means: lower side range 10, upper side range 9.96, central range 9.46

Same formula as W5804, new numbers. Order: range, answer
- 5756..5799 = 9.98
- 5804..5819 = 10.3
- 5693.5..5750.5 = 9.79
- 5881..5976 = 9.56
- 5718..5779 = 10.1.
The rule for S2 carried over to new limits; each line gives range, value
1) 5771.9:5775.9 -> 9.99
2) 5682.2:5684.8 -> 9.36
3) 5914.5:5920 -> 9.83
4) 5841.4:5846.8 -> 10.1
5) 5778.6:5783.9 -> 9.58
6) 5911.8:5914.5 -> 10.2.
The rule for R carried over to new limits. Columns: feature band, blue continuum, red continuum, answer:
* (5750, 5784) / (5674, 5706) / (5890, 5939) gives -1.64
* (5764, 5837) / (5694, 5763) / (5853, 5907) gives -4.83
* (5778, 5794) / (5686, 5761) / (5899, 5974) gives 0.15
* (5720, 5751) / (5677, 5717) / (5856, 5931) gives -1.50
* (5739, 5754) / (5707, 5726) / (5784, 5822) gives -0.27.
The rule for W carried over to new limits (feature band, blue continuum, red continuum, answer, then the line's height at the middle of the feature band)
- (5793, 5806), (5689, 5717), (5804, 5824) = 0.3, 10.3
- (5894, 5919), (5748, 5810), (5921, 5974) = 1.8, 10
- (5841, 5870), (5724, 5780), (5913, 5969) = 0.5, 10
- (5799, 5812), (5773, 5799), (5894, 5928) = -0.4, 9.83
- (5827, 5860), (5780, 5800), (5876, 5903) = -3.5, 9.01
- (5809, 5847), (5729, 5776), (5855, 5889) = -1.4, 9.82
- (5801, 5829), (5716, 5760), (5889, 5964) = -1.3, 9.83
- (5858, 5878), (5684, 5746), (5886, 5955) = -0.9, 9.47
